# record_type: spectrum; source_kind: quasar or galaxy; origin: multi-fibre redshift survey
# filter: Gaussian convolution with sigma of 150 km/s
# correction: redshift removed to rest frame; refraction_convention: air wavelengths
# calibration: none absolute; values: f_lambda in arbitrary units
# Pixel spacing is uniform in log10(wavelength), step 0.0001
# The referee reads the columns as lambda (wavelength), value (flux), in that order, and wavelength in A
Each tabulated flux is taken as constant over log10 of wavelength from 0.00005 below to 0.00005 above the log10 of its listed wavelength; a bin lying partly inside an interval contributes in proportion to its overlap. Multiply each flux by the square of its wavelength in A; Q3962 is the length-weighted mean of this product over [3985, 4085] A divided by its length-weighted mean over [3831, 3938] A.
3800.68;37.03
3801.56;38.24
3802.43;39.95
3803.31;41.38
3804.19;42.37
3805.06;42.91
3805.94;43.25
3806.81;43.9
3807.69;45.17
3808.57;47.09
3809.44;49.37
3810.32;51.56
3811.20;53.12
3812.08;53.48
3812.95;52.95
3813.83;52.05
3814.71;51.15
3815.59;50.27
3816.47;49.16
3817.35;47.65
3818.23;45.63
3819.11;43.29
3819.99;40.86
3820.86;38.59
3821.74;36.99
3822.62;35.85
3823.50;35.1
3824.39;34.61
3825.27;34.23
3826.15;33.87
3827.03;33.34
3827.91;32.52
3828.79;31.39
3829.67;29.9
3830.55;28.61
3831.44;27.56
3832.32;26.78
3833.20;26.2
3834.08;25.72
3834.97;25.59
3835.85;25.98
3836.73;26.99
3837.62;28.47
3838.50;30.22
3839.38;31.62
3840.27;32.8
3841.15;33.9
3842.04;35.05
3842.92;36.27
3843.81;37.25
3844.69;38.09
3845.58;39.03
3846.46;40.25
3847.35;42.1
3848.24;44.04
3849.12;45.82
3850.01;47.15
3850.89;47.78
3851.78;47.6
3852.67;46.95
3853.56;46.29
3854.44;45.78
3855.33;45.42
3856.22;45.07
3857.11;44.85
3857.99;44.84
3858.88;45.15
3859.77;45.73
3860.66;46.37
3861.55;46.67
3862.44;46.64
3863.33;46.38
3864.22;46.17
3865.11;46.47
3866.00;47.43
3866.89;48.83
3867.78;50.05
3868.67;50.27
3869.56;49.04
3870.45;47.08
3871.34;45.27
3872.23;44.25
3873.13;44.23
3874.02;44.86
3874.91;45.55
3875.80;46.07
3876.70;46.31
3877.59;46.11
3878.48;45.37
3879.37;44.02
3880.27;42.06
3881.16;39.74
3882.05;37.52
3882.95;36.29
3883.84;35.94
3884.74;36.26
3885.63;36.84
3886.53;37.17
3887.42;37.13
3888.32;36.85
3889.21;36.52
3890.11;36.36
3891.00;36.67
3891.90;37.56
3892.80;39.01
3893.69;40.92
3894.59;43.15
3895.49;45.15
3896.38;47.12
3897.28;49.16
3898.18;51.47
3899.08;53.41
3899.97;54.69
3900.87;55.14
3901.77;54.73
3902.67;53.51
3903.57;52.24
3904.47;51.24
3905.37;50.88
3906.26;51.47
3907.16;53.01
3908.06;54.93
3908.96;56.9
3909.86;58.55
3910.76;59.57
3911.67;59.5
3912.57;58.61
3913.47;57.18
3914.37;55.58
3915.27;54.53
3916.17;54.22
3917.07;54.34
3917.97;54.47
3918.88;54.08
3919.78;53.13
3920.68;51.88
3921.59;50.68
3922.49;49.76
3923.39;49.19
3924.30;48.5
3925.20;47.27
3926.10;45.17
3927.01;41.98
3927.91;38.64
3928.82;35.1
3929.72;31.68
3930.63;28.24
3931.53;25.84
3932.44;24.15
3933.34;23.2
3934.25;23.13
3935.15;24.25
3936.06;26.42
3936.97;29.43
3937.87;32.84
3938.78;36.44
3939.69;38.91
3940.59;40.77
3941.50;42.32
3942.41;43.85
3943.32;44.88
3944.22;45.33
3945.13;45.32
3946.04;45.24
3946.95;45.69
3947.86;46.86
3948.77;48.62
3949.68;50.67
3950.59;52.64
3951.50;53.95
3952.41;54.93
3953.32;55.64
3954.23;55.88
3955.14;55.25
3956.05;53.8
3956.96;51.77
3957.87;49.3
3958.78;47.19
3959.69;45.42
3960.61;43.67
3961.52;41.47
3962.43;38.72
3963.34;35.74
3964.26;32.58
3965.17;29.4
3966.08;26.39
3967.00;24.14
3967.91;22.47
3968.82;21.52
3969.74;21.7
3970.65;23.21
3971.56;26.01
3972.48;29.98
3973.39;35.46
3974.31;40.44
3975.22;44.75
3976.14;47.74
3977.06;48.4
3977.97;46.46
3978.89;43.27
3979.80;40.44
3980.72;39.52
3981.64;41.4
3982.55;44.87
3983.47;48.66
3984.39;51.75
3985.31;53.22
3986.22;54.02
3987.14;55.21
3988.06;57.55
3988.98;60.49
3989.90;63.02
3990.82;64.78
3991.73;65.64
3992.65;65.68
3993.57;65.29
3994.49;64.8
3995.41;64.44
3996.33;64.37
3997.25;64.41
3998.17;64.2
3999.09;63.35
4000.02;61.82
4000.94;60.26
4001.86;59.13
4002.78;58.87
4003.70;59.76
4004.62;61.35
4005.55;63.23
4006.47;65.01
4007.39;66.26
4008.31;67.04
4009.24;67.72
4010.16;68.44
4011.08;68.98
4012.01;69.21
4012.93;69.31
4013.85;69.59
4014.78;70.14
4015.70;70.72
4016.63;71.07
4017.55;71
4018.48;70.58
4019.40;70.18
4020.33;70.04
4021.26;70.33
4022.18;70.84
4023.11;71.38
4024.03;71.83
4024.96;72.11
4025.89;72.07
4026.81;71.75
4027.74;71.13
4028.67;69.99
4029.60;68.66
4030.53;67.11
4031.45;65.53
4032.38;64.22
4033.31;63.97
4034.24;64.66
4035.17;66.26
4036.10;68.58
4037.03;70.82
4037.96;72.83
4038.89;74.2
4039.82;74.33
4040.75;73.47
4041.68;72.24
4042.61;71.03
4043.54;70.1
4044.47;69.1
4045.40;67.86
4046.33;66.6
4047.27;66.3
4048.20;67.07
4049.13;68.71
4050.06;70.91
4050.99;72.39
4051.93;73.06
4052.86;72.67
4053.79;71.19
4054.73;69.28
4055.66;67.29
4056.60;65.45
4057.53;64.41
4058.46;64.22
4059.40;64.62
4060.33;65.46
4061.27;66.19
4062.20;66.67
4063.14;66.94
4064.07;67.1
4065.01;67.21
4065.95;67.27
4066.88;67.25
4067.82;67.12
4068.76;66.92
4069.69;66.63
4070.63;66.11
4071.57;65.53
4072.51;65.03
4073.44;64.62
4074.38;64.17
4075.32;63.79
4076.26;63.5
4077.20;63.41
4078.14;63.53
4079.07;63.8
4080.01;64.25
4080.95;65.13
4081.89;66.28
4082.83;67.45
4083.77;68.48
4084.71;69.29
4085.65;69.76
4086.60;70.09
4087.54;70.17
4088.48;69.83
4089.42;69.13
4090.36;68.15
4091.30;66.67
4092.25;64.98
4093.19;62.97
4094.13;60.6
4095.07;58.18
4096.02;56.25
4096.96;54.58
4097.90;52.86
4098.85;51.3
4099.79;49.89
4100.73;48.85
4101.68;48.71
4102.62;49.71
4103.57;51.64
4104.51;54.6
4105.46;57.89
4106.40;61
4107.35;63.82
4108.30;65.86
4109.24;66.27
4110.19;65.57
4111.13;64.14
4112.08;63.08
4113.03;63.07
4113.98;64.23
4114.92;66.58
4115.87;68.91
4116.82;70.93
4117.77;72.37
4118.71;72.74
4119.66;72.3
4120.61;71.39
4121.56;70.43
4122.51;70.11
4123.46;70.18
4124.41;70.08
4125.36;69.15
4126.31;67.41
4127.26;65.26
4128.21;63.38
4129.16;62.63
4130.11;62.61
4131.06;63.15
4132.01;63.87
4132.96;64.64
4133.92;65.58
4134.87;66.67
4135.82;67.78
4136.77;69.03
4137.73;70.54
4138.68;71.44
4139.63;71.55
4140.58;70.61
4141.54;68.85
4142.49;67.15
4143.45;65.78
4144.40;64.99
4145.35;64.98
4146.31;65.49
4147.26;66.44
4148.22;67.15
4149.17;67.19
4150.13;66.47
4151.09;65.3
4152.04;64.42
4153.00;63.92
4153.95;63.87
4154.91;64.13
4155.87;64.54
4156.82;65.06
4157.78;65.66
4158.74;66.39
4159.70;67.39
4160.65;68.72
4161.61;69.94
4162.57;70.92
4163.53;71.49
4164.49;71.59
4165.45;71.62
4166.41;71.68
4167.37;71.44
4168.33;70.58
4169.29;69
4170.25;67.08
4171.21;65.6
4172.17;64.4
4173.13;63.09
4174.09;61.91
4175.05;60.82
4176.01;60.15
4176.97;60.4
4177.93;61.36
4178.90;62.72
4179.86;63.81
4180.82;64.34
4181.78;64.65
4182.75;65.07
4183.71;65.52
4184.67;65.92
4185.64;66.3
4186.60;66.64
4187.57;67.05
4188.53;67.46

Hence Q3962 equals 1.7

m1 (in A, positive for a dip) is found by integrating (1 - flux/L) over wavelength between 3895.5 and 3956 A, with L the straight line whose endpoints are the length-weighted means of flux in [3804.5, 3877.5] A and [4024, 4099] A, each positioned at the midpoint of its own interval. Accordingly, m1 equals 4.99 A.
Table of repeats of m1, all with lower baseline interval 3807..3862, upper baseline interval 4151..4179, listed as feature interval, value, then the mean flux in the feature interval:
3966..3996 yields 3.5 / 45.9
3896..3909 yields -2.0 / 52.6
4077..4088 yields -1.3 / 66.9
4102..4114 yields 0.2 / 60.5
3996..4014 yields -3.7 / 64.5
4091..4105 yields 1.3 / 55.3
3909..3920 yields -2.3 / 56.2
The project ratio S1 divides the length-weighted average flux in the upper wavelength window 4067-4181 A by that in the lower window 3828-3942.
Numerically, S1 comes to 1.53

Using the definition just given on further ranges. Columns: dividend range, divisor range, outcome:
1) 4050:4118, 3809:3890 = 1.57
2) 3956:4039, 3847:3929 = 1.20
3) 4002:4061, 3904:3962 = 1.49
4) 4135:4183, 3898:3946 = 1.45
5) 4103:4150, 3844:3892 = 1.52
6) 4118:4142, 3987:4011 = 1.07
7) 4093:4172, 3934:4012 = 1.34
